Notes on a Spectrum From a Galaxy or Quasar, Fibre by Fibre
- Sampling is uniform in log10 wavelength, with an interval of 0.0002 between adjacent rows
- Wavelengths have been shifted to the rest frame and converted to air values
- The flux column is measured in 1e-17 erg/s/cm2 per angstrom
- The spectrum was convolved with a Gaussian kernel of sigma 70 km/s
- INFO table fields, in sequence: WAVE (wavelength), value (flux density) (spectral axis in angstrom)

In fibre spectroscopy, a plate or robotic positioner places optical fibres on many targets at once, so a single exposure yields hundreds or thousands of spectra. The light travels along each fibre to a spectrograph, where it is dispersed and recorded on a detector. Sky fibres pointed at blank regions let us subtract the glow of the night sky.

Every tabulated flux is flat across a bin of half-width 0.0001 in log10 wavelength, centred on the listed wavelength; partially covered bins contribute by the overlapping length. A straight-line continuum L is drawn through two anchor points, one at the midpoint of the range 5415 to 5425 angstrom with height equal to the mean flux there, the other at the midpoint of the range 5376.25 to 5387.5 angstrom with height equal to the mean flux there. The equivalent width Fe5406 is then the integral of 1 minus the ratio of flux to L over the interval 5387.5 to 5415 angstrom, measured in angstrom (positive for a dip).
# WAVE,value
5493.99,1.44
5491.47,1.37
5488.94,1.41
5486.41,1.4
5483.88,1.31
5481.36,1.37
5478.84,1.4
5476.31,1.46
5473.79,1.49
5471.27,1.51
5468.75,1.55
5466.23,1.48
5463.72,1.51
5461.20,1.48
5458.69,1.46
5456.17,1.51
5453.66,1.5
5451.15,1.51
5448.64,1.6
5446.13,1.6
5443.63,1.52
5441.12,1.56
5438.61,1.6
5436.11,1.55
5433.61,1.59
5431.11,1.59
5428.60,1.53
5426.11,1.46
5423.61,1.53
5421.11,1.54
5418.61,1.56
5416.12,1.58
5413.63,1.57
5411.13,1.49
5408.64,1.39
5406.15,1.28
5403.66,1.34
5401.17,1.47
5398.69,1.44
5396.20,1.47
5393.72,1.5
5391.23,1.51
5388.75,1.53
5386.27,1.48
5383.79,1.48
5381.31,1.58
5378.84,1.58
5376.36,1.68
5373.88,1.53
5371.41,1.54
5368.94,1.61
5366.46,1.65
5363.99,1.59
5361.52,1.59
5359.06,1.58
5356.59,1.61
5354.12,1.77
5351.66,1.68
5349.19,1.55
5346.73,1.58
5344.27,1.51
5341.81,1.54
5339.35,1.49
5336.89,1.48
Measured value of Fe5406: 1.7 angstrom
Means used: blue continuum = 1.55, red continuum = 1.55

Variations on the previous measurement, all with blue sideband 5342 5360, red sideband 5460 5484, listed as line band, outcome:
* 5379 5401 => 0.84 angstrom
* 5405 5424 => 0.49 angstrom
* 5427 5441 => -0.56 angstrom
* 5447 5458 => -0.31 angstrom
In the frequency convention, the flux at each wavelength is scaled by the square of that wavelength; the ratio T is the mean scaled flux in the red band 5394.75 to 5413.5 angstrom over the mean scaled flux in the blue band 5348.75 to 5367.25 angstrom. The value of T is 0.89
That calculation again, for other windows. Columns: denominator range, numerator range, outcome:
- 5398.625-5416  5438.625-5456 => 1.10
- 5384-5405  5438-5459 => 1.07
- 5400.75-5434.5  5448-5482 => 1.01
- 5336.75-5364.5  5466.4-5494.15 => 0.95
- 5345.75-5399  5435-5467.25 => 1.00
